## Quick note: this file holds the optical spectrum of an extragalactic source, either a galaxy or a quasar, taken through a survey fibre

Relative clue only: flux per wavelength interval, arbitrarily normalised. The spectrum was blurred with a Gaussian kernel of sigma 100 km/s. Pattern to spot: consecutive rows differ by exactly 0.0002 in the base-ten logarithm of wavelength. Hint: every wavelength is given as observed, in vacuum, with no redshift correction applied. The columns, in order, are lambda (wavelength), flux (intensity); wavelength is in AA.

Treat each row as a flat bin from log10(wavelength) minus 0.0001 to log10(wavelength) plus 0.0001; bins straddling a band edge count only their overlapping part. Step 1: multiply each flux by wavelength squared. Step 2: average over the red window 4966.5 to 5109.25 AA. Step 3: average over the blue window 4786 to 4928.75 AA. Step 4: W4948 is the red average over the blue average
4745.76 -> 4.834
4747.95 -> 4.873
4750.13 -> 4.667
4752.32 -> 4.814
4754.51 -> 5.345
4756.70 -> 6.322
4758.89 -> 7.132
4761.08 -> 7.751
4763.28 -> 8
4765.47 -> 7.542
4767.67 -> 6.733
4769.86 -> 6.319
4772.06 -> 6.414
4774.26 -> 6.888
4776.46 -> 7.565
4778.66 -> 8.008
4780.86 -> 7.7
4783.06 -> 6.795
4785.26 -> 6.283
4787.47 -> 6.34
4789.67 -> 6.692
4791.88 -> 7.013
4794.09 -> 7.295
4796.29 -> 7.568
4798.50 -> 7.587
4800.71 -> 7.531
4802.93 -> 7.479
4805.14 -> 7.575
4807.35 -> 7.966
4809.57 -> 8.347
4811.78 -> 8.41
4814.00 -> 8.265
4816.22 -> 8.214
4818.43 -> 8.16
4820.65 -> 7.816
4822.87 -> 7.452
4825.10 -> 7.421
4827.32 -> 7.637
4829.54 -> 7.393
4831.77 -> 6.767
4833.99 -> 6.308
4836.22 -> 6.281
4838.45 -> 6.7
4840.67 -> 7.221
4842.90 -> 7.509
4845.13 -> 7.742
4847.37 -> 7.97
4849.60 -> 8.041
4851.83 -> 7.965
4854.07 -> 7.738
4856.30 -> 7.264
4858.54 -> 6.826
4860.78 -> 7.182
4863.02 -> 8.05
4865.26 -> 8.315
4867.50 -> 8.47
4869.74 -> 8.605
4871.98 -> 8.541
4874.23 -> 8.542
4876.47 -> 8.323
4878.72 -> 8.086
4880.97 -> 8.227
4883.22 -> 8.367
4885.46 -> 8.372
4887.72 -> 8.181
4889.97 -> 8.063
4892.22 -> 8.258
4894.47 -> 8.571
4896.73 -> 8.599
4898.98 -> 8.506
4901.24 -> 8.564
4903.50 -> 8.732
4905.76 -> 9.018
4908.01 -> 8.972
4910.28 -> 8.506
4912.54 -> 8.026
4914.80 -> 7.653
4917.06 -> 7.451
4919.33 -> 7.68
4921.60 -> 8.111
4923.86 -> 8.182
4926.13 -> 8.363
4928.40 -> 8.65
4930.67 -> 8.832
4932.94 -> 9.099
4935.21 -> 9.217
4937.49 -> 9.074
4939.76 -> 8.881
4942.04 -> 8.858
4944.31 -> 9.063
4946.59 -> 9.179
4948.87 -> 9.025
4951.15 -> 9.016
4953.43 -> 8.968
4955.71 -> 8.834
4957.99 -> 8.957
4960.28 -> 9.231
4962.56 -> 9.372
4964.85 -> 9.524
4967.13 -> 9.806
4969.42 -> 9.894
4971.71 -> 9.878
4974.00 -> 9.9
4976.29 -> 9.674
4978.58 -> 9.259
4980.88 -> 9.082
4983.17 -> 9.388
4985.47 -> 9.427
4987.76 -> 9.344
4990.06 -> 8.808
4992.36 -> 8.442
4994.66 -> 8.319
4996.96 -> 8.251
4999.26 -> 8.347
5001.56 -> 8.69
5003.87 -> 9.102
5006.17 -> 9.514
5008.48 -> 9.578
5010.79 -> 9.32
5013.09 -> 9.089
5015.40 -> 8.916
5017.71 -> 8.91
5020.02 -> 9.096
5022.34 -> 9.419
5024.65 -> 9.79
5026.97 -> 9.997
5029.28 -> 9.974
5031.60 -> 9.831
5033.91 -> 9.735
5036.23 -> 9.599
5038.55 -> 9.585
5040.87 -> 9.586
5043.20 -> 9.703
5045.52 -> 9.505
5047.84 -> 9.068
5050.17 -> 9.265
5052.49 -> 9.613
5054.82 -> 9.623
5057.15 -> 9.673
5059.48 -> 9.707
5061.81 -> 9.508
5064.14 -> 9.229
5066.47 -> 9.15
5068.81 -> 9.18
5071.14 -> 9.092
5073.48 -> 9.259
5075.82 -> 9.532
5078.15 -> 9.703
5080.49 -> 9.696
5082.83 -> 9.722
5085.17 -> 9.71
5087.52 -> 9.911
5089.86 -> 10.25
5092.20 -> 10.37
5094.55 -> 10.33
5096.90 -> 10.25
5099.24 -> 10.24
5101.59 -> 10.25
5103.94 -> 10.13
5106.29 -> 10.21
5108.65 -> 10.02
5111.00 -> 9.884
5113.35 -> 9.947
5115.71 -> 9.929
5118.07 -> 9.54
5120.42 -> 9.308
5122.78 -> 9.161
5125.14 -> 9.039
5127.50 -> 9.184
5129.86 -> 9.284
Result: 1.30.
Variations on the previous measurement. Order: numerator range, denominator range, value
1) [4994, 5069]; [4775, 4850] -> 1.37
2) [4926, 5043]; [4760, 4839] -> 1.35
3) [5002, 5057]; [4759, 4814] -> 1.42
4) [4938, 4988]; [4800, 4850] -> 1.30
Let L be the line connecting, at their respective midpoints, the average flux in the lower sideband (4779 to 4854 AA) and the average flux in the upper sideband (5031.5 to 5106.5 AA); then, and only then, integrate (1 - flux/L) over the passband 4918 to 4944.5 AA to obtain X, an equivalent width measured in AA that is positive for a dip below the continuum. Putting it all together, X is -0.5 AA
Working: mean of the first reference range 7.45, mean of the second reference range 9.7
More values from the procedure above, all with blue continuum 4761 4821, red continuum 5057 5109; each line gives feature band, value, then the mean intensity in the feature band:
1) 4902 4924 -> 0.4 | 8.24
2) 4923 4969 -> -1.8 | 9.03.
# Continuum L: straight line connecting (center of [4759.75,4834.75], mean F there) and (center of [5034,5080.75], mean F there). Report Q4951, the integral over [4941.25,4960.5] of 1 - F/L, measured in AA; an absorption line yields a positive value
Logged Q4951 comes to -0.9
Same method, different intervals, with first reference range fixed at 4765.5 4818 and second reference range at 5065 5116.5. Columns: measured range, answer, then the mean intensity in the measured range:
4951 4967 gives -0.8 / 9.18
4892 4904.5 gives -0.5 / 8.56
